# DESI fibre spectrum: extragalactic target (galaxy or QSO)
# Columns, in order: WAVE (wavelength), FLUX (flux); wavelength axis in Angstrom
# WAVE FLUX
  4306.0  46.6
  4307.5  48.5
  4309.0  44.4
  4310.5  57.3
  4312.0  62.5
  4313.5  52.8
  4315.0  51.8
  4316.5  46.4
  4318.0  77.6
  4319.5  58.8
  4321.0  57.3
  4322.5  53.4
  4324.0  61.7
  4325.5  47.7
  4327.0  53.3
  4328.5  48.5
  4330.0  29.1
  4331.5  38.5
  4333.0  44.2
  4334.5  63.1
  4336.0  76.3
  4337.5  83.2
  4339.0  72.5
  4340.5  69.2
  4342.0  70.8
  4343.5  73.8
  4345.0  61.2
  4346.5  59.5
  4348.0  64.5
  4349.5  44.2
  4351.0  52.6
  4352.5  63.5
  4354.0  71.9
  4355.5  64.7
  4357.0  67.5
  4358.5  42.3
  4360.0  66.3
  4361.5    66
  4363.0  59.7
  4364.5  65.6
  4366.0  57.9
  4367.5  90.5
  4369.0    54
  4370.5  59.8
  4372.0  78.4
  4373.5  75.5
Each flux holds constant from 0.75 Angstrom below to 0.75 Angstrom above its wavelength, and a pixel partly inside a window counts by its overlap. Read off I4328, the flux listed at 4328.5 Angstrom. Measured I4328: 48.5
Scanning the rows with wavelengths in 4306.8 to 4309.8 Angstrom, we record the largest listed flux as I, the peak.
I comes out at 48.5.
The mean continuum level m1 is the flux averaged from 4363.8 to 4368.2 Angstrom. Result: 71.2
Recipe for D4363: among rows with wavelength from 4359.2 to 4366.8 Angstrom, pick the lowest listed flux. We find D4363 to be 57.9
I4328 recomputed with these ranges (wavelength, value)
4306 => 46.6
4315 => 51.8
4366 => 57.9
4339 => 72.5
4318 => 77.6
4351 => 52.6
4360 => 66.3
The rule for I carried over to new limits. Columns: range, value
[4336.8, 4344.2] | 83.2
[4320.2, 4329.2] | 61.7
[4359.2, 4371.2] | 90.5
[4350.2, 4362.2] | 71.9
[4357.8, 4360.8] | 66.3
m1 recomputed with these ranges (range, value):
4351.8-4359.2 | 62.1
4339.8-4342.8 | 70.1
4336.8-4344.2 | 73.8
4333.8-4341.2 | 73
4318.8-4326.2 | 55.8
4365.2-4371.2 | 65.6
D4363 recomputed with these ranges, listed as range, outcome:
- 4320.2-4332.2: 29.1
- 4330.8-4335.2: 38.5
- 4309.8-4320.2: 46.4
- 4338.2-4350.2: 44.2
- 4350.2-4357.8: 52.6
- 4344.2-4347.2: 59.5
